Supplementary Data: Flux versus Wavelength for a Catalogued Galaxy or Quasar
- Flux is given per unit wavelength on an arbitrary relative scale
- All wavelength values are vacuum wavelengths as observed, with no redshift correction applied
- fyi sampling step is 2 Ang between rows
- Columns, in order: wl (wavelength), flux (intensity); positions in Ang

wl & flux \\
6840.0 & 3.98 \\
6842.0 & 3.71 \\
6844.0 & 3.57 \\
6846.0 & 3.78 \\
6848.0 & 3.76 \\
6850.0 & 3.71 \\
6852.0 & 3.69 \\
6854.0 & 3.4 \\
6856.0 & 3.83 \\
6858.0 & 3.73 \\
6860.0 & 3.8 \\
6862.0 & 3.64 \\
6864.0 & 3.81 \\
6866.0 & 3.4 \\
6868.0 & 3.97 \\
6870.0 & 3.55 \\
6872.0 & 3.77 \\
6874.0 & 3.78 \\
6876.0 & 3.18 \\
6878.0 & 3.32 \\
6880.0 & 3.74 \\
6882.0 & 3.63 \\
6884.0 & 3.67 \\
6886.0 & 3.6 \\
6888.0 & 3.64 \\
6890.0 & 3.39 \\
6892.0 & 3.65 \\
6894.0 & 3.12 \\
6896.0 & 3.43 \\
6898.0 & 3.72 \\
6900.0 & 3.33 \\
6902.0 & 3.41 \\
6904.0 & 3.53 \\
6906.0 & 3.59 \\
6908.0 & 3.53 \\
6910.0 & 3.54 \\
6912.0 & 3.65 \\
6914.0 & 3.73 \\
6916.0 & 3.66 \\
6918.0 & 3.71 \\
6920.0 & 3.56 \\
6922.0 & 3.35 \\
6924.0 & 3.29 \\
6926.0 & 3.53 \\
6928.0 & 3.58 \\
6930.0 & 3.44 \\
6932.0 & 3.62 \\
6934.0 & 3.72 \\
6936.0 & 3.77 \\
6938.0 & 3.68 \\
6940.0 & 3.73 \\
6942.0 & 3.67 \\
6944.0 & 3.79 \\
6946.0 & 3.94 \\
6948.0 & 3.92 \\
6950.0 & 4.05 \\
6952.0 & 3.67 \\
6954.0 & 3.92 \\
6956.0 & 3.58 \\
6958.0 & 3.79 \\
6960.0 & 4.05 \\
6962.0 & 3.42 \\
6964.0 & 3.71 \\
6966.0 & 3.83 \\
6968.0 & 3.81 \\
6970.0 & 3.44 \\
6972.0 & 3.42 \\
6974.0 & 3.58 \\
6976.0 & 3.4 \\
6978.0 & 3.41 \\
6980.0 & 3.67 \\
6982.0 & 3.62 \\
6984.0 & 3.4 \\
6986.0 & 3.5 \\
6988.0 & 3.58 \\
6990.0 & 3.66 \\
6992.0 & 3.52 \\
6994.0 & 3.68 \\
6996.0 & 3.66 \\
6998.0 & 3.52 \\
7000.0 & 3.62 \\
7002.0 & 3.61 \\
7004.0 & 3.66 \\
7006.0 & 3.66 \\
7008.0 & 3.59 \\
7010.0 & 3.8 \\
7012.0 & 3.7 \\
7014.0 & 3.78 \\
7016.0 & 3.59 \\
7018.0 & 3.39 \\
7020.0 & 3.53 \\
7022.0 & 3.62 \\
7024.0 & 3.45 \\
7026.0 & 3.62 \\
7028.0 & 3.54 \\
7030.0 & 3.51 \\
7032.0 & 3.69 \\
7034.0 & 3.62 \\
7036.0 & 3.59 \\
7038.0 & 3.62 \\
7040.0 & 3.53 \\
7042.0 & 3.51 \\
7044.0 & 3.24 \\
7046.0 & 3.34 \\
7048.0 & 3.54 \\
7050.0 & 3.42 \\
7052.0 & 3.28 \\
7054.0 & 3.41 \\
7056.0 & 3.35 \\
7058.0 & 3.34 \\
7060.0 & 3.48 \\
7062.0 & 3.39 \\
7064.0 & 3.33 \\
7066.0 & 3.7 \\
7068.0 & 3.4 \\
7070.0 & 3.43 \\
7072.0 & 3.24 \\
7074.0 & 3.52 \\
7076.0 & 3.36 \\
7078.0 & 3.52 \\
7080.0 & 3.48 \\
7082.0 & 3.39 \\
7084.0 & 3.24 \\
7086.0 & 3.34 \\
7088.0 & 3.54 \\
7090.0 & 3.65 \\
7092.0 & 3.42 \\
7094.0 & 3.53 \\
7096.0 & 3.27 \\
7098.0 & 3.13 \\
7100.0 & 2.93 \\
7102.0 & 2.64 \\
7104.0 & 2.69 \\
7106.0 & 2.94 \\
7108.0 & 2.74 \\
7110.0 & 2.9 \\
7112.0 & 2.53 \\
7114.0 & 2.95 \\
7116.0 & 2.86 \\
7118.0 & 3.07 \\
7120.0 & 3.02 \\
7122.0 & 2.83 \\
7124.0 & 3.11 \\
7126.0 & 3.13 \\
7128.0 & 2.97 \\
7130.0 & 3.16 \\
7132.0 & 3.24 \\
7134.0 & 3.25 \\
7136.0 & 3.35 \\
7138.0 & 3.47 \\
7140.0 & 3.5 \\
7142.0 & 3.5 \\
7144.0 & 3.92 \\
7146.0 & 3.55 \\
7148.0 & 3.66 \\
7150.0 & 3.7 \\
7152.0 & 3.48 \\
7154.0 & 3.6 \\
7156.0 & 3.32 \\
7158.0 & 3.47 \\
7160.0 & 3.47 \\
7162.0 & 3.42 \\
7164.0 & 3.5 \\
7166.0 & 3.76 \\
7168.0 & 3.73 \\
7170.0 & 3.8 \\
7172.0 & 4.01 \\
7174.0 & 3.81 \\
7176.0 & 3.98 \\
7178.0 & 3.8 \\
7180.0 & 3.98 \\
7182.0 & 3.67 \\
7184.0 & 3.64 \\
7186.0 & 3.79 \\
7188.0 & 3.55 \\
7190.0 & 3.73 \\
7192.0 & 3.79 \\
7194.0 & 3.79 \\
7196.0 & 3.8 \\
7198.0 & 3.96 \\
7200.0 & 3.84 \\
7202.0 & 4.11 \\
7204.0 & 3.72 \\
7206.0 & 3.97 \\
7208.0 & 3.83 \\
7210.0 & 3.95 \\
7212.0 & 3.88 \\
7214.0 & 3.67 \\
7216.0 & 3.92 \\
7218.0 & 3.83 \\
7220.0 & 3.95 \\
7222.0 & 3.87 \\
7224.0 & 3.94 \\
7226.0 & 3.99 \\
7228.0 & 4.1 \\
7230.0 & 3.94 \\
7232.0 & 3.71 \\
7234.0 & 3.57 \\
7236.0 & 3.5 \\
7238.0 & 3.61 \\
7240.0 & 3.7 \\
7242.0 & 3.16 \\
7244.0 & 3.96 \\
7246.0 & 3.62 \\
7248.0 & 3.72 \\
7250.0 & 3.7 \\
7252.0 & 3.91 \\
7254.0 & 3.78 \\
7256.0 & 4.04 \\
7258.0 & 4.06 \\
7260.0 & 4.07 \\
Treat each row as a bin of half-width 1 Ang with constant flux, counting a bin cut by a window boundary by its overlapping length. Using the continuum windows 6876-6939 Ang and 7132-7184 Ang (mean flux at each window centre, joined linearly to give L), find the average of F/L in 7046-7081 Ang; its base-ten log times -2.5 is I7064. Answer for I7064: 0.05 mag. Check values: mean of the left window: 3.55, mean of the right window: 3.62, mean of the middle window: 3.42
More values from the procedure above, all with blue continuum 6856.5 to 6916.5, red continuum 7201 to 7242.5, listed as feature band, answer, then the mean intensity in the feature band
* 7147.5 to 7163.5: 0.08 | 3.51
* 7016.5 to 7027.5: 0.05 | 3.53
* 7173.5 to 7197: 0.00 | 3.78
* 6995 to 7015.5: 0.00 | 3.66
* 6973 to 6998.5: 0.03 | 3.55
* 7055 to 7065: 0.10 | 3.38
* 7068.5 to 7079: 0.09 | 3.41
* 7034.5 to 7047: 0.06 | 3.48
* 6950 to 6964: -0.04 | 3.76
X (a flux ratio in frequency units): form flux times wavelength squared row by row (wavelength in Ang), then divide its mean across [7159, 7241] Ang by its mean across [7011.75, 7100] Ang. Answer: 1.14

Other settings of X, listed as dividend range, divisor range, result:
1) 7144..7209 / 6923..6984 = 1.08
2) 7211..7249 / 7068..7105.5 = 1.19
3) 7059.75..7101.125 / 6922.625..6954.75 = 0.95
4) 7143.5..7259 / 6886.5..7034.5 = 1.12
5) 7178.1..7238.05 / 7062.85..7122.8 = 1.24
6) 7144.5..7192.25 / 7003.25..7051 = 1.07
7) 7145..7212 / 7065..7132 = 1.20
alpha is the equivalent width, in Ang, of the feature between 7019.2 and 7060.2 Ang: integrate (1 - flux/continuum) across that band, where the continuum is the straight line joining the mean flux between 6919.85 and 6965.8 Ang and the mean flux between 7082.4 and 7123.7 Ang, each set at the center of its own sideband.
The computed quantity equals -2.1 Ang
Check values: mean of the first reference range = 3.69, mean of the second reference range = 3.07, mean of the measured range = 3.49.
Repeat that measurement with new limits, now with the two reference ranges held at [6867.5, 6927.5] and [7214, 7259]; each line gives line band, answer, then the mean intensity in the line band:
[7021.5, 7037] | 0.3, 3.58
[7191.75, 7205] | -0.3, 3.86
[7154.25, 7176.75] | 0.5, 3.66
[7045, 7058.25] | 1.0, 3.39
